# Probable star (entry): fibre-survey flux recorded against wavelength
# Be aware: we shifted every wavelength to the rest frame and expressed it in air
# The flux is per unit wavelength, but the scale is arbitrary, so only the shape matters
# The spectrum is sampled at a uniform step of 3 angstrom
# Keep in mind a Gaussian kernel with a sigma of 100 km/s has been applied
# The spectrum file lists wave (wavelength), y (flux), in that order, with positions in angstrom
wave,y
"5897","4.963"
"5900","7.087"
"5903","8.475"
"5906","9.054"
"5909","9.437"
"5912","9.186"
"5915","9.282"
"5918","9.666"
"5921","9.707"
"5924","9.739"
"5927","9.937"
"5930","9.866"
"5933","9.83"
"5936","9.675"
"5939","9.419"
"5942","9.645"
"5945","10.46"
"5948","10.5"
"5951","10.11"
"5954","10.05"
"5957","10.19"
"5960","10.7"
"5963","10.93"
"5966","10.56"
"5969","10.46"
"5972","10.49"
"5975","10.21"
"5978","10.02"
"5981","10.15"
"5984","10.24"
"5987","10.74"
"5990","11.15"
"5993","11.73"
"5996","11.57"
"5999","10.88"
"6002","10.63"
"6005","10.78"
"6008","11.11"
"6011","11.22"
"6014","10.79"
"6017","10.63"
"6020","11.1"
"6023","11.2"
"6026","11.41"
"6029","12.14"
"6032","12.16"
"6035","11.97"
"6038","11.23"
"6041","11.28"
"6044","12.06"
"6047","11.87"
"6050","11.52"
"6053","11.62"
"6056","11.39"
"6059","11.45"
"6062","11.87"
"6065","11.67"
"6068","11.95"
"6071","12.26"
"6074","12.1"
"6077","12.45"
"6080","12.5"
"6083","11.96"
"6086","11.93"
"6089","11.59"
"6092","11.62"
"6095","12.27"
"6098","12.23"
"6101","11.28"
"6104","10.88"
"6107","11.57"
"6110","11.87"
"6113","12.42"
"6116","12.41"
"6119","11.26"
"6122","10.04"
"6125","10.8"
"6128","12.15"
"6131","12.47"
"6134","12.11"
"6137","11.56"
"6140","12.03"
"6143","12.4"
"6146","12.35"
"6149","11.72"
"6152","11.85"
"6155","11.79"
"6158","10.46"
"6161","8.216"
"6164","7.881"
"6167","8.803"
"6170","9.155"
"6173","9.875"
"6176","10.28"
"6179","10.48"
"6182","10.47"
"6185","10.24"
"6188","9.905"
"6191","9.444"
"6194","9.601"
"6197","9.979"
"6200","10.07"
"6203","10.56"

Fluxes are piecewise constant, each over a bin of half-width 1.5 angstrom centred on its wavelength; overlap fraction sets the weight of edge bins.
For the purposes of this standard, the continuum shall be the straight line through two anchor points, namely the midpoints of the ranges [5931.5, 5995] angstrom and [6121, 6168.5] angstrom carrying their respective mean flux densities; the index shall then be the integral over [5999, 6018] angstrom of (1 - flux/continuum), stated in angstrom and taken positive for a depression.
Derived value -0.6 angstrom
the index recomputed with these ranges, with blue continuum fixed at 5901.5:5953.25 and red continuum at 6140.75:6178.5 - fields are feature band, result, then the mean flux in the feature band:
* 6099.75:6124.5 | -2.8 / 11.4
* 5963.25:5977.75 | -0.9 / 10.4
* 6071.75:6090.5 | -3.6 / 12.1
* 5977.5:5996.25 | -1.8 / 10.8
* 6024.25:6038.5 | -2.6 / 11.8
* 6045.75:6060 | -2.1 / 11.6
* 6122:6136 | -1.8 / 11.7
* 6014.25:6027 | -1.4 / 11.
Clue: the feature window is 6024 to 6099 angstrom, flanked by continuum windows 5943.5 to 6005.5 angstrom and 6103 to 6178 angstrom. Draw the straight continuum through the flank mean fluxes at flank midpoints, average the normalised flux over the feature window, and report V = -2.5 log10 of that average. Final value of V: -0.10 mag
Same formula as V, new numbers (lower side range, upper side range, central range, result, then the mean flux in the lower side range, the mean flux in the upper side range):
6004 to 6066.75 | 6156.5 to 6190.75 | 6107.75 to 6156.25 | -0.165 mag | 11.5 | 9.61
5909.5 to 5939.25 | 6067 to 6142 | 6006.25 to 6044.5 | -0.051 mag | 9.63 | 11.8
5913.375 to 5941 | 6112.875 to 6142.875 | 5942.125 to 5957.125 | -0.033 mag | 9.68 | 11.7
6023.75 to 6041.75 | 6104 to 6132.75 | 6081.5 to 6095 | -0.016 mag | 11.7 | 11.6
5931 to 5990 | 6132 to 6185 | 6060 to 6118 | -0.136 mag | 10.3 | 10.7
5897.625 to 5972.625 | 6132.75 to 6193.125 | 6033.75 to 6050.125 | -0.156 mag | 9.71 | 10.5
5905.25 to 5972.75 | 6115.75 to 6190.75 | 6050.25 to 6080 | -0.140 mag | 9.96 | 10.8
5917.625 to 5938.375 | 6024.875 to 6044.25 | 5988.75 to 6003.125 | -0.018 mag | 9.77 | 11.7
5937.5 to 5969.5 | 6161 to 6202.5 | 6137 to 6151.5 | -0.227 mag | 10.3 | 9.67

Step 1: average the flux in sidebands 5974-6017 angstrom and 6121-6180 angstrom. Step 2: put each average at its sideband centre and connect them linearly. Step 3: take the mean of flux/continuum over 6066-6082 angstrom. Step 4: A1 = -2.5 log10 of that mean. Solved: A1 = -0.13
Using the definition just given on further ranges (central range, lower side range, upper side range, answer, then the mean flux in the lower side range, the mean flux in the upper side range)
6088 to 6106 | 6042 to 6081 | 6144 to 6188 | -0.03 mag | 11.9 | 10.3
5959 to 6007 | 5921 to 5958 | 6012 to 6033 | 0.00 mag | 9.94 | 11.3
